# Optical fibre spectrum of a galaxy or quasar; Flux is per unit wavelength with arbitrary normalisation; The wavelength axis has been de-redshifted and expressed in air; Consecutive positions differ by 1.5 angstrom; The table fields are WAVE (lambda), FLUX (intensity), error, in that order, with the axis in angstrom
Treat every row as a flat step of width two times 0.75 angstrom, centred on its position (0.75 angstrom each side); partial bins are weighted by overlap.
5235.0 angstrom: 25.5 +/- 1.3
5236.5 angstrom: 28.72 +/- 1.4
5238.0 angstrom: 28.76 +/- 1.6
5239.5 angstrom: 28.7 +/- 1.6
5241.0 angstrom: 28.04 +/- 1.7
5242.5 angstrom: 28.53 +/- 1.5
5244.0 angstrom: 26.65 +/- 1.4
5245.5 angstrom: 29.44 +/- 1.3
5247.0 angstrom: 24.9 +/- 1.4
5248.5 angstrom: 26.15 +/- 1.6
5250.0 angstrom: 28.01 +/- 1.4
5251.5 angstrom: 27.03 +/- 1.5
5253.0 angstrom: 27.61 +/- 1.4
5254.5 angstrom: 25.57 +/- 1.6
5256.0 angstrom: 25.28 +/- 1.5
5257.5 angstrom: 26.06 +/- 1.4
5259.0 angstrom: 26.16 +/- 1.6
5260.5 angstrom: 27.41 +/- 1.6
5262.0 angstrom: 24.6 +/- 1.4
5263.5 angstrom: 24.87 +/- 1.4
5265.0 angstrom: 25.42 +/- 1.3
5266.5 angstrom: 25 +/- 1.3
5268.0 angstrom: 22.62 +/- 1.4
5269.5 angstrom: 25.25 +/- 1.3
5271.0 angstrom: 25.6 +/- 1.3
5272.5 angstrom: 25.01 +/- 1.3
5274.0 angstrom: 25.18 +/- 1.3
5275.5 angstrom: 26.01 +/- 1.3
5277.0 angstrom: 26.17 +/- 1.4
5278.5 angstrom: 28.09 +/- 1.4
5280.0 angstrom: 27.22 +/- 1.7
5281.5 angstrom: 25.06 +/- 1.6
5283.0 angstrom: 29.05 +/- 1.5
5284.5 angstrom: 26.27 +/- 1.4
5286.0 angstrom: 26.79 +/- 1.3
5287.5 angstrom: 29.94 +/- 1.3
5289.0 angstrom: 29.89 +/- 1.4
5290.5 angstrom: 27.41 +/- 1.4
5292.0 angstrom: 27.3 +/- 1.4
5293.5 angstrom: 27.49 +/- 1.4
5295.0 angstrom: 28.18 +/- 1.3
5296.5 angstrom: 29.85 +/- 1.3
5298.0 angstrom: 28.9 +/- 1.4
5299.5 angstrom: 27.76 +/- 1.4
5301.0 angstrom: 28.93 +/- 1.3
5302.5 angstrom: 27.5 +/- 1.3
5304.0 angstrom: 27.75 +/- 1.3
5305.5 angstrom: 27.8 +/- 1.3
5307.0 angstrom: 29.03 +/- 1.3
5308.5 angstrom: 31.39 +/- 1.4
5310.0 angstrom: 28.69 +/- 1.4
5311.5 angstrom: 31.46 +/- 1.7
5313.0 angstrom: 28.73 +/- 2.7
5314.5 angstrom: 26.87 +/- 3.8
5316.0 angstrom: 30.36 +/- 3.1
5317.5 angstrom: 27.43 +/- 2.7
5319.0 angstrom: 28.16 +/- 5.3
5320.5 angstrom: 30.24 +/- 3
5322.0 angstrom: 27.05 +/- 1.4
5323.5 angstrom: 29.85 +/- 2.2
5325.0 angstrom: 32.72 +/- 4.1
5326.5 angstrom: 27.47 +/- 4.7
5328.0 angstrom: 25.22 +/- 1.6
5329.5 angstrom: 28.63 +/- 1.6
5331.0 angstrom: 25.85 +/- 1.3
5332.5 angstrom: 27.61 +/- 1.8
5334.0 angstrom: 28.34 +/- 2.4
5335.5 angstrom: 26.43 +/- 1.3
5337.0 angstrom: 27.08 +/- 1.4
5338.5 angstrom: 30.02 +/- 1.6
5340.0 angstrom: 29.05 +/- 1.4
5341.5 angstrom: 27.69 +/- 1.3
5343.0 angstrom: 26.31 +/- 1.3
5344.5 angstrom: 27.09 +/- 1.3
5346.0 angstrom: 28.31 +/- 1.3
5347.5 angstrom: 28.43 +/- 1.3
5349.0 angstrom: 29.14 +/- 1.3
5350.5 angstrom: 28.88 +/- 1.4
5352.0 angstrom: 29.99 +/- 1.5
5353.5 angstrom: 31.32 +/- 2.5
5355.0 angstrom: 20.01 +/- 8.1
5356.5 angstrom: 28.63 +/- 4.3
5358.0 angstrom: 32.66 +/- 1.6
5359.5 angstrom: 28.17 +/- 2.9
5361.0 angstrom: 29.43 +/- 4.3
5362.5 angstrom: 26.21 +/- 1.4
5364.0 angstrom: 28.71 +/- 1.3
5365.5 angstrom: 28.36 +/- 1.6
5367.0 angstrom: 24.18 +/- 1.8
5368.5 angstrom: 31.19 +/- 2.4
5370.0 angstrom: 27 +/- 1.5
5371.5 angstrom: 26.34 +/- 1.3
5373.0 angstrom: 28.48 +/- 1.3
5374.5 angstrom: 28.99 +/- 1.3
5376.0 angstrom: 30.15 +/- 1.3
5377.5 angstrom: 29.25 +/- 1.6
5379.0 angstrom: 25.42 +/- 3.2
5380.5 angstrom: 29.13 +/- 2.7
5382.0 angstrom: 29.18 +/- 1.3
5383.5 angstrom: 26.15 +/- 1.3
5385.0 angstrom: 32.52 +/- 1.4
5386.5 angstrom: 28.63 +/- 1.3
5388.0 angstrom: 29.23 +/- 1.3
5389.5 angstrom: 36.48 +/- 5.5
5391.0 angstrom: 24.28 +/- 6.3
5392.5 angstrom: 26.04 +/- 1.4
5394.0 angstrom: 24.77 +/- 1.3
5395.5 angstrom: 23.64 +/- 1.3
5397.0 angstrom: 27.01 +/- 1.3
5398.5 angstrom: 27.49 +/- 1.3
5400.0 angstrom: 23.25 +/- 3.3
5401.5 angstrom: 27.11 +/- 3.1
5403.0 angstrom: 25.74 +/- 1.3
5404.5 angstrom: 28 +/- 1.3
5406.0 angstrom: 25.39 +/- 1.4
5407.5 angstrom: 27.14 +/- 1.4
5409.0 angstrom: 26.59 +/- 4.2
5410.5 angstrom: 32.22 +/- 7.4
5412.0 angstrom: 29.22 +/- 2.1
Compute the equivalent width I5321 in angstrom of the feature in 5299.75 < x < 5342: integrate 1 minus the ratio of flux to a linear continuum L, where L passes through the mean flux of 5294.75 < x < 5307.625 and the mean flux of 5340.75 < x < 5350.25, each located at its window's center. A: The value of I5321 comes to -0.4 angstrom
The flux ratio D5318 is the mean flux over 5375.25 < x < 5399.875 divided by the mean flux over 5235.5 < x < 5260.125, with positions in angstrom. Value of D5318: 1.0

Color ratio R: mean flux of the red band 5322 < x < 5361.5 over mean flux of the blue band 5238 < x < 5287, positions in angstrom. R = 1.07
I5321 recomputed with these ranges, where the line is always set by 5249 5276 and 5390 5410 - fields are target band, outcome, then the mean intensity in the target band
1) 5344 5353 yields -0.97 angstrom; 28.8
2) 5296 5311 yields -1.72 angstrom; 28.8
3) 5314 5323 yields -0.89 angstrom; 28.4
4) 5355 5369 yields -1.14 angstrom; 28.1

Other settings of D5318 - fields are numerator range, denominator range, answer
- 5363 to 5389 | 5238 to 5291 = 1.07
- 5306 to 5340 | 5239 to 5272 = 1.09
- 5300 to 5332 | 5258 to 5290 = 1.09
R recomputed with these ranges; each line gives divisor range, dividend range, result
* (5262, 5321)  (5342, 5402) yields 1.02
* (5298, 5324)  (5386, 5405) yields 0.94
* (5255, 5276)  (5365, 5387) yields 1.12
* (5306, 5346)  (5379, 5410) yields 0.96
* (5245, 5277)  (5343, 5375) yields 1.09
